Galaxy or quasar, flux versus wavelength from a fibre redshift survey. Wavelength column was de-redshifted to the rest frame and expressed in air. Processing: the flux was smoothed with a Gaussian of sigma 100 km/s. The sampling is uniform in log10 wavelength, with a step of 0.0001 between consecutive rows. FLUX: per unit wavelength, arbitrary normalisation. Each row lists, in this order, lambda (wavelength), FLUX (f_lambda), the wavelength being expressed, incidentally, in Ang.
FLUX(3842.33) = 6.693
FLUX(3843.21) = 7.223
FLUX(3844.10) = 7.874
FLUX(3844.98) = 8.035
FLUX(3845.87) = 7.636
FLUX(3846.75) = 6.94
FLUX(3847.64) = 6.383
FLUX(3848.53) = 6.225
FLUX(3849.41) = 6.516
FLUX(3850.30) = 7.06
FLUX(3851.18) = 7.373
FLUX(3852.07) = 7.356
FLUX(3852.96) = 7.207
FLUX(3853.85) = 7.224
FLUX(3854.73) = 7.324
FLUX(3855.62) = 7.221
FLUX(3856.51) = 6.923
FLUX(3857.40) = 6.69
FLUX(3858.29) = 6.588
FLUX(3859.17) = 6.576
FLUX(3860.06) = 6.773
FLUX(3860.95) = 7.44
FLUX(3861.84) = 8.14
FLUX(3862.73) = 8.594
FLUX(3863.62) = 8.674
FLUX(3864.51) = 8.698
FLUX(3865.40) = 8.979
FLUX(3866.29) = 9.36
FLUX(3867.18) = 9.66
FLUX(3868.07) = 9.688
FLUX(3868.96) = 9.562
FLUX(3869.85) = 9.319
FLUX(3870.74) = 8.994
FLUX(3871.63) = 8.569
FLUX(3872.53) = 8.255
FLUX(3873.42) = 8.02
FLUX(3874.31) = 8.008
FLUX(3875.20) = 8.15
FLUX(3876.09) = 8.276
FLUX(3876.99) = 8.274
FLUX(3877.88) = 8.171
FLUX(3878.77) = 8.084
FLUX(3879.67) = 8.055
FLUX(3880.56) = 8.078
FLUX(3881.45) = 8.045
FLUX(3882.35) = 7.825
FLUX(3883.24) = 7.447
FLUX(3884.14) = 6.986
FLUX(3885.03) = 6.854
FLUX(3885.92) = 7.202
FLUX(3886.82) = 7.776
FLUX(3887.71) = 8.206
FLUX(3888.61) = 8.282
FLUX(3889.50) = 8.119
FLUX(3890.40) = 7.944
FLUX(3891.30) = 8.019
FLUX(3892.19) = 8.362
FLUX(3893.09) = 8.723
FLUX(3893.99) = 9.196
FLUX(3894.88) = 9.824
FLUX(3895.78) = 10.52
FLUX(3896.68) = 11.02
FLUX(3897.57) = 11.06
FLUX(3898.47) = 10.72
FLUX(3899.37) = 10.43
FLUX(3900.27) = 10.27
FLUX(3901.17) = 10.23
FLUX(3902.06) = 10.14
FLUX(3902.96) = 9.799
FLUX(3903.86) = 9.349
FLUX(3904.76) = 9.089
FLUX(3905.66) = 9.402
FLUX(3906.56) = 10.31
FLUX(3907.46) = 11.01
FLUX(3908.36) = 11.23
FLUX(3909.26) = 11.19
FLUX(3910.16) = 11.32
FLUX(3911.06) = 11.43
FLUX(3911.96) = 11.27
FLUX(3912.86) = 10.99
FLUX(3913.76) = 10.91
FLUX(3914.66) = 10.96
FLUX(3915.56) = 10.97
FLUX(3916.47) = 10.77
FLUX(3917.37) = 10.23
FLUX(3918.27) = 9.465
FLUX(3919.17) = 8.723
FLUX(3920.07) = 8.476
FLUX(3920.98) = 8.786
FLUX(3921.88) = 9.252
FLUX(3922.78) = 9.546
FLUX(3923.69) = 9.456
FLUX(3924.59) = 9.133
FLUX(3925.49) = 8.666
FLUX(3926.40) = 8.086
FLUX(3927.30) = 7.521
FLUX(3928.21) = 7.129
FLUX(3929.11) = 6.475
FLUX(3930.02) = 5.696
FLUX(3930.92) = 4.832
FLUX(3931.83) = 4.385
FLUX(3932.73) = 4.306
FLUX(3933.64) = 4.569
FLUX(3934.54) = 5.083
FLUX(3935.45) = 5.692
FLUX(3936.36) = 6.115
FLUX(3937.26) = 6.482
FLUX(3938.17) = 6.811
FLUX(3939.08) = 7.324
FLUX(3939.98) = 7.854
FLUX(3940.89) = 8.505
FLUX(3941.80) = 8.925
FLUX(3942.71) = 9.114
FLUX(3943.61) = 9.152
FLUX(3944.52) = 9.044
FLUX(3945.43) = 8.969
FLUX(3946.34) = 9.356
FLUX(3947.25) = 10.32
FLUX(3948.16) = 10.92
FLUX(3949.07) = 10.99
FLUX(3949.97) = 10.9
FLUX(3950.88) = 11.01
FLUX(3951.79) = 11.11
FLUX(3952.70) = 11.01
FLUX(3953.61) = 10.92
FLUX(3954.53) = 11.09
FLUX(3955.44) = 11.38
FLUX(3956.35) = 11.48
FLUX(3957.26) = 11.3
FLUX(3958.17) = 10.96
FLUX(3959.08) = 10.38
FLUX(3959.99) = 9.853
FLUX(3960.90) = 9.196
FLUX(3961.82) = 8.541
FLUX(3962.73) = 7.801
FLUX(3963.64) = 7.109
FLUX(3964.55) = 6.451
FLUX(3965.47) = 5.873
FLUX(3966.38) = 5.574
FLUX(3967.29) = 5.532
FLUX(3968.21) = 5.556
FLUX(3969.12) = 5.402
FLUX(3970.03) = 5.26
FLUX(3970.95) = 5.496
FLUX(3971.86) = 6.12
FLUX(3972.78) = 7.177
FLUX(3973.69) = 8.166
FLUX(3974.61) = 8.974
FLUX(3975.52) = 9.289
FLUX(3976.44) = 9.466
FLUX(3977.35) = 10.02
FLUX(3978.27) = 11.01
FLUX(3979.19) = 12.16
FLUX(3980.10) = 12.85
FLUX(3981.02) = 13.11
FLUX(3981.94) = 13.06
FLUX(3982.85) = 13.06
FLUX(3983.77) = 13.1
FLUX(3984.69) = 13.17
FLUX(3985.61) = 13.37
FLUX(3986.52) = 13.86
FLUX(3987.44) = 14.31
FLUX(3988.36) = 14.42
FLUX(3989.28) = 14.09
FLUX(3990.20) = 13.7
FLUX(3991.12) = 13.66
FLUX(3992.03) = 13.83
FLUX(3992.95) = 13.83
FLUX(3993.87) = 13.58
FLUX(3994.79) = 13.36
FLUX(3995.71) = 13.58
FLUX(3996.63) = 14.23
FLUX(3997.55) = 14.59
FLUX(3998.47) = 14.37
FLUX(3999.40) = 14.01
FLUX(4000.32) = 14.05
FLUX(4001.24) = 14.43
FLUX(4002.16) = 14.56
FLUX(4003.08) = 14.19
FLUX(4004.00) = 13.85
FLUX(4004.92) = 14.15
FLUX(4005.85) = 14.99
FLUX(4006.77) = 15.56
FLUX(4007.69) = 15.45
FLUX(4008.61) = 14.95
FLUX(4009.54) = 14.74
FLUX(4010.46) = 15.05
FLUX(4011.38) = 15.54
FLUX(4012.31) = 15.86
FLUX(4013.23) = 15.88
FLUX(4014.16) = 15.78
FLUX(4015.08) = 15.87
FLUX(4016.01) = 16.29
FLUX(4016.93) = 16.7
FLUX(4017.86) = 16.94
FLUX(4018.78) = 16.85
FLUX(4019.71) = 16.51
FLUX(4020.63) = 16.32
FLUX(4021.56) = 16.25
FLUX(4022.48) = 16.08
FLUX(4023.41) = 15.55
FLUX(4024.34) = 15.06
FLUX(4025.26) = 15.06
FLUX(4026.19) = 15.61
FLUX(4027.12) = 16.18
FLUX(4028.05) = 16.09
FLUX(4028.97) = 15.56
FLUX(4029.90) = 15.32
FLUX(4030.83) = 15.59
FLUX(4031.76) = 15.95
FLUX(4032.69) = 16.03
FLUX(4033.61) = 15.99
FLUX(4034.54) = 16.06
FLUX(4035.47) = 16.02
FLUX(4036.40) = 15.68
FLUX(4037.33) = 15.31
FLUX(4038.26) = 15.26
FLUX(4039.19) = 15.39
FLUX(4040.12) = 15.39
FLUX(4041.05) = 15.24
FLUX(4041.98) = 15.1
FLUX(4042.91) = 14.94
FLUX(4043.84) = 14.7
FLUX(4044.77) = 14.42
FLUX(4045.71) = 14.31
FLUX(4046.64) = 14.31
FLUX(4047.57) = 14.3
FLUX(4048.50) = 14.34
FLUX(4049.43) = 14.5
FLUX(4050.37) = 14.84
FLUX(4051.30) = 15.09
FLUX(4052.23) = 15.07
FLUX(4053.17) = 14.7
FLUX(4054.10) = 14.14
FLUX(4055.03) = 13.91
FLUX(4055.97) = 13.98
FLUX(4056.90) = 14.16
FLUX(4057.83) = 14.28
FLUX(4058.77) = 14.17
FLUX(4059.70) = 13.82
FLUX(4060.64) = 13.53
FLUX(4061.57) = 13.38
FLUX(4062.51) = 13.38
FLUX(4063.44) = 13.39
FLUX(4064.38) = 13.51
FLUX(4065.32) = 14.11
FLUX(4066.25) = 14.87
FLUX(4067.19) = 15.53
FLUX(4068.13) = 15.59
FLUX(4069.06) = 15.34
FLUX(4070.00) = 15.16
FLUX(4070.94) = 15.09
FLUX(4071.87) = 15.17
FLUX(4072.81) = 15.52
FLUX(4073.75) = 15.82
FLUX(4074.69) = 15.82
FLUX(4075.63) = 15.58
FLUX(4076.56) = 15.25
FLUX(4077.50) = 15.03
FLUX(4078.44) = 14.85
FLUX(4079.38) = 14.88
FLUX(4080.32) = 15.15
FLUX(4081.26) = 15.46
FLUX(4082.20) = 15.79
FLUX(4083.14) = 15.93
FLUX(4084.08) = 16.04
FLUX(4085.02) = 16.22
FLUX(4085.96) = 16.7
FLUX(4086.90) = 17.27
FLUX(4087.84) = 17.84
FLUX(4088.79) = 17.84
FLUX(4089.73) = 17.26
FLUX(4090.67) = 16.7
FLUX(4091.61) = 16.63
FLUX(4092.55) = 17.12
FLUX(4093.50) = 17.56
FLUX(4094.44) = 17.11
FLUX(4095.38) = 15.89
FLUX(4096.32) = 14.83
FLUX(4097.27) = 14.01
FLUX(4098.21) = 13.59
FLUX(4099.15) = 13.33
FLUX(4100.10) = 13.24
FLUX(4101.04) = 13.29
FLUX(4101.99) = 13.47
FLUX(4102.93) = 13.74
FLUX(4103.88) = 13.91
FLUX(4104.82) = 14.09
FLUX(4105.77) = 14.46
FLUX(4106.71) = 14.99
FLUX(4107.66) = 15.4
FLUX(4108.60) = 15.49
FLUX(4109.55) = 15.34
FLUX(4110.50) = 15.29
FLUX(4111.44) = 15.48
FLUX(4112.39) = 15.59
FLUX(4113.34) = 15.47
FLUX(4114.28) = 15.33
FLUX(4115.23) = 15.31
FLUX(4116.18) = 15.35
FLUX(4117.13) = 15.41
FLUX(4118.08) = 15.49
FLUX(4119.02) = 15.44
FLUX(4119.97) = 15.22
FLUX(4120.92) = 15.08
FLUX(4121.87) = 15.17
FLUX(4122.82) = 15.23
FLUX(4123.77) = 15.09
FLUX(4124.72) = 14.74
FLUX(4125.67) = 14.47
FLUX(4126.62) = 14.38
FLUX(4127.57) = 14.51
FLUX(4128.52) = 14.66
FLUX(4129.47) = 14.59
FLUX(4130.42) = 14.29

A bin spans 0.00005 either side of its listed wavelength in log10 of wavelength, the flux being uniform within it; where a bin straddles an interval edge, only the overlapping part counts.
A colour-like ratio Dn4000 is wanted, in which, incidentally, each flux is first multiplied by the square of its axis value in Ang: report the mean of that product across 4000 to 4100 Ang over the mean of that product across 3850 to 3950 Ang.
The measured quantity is 1.92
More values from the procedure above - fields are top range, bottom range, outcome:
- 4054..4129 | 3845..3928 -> 1.91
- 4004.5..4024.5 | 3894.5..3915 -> 1.58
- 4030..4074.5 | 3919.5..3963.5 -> 1.82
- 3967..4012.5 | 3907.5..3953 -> 1.45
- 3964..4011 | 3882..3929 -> 1.32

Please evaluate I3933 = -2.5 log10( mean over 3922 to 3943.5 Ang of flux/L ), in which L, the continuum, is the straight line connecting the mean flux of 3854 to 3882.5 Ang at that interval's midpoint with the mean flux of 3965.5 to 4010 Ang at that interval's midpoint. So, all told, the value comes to 0.39 mag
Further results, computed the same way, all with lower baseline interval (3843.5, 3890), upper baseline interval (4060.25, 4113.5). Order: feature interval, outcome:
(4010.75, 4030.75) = -0.221 mag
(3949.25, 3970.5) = 0.224 mag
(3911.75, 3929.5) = 0.034 mag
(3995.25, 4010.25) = -0.168 mag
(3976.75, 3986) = -0.066 mag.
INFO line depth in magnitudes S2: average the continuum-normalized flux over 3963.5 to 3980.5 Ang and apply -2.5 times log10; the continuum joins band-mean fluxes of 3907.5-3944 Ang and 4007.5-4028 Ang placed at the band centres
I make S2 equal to 0.50 mag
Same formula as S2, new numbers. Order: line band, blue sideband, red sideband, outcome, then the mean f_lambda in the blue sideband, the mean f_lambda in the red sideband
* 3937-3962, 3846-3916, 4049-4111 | 0.12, 8.72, 15.1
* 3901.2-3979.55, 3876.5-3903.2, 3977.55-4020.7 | 0.26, 8.78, 14.4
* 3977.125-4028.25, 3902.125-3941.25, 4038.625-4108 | -0.21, 8.58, 15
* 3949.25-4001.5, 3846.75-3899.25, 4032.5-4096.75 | 0.11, 8.15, 15.3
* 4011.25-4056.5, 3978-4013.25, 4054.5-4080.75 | -0.08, 14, 14.7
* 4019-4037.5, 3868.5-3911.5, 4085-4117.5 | -0.20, 9.07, 15.4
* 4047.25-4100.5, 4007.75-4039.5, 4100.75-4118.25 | 0.01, 15.8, 14.9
